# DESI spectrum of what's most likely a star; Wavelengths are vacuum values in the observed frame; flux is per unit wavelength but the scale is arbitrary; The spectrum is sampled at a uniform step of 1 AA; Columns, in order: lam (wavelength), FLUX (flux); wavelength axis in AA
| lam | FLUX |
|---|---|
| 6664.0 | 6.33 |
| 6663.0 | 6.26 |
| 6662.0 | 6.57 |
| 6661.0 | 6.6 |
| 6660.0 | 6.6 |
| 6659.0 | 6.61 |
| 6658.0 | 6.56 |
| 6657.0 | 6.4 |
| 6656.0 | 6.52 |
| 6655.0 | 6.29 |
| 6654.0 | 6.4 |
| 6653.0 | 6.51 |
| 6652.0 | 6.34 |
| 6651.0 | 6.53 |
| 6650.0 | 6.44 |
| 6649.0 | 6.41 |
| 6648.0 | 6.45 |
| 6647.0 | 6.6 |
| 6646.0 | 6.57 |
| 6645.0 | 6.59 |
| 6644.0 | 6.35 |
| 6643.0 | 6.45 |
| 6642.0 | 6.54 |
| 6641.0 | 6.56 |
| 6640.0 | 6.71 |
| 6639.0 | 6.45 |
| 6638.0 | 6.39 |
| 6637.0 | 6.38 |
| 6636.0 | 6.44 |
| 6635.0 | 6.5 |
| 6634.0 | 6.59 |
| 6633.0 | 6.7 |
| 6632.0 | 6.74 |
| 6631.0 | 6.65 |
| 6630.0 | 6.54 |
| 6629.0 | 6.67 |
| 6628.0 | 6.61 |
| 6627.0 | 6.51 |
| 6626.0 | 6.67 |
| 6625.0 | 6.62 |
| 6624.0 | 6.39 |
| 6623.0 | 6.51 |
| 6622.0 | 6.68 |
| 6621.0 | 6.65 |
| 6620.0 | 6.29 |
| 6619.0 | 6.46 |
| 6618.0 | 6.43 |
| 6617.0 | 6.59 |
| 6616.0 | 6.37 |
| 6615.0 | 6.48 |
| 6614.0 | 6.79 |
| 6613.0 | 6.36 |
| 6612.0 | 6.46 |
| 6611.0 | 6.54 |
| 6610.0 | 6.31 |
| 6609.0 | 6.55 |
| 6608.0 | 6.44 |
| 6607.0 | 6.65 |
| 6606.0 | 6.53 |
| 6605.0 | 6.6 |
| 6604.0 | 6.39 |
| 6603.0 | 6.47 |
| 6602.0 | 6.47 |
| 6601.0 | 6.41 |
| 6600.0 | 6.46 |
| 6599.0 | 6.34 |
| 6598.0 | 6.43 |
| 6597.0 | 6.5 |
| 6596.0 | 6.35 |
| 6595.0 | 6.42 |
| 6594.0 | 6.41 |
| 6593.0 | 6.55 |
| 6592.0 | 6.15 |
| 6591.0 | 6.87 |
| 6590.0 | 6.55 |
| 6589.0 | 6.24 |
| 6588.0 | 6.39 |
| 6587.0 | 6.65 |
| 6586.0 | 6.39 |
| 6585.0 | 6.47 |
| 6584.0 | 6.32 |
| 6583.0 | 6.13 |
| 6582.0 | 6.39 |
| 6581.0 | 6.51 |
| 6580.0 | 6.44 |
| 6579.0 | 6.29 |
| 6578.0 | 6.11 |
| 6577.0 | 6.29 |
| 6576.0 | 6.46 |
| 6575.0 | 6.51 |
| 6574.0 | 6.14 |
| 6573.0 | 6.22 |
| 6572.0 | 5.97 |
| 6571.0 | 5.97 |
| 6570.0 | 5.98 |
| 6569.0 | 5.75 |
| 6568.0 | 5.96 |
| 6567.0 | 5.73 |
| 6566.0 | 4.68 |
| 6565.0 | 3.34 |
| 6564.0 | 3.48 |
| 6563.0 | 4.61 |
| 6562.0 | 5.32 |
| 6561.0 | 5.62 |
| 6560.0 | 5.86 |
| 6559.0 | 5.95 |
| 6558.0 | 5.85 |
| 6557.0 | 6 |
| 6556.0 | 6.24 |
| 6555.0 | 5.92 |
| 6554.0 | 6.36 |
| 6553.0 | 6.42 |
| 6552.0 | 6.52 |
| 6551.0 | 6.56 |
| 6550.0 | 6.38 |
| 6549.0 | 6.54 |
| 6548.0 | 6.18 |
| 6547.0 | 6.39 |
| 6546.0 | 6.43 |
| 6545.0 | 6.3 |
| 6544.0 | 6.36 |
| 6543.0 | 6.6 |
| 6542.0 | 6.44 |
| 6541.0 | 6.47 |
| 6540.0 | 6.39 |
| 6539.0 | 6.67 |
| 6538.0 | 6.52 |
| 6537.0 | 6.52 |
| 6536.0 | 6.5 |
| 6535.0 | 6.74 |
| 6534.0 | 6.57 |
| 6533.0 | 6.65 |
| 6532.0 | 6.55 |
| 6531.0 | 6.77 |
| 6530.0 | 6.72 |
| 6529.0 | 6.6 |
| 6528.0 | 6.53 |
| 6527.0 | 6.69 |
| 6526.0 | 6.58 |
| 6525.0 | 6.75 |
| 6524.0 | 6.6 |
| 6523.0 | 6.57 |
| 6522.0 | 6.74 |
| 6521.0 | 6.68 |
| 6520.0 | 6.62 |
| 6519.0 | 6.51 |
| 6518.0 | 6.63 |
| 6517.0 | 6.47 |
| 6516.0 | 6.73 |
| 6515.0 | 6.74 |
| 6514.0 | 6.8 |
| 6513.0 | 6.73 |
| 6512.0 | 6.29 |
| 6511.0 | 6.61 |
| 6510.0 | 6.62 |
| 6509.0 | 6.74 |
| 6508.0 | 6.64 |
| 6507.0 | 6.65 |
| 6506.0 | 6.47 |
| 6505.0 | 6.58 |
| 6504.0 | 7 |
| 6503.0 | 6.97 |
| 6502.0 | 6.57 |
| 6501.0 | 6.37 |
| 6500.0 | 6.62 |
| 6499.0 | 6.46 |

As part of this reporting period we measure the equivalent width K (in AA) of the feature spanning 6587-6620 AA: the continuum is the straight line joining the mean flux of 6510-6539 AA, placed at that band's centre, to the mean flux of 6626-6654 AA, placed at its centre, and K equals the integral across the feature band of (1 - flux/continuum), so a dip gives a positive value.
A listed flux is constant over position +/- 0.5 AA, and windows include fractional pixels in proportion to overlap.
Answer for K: 0.5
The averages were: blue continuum 6.62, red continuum 6.53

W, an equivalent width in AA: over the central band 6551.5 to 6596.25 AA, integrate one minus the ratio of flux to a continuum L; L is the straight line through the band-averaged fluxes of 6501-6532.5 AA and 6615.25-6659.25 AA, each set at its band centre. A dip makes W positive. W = 3.9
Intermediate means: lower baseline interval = 6.65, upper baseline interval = 6.51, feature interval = 6.02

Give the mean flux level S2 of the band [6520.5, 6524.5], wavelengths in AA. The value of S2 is 6.65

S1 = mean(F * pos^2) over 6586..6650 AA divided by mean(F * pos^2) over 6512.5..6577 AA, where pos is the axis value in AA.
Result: 1.1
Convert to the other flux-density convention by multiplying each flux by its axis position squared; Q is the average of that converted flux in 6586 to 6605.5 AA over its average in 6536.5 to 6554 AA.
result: 1.02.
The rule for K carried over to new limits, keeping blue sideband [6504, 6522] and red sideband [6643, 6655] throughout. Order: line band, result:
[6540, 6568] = 3.0 AA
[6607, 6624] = 0.0 AA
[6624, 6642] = -0.2 AA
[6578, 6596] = 0.4 AA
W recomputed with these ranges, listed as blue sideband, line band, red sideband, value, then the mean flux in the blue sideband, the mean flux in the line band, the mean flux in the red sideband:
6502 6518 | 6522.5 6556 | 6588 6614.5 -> 0.5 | 6.66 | 6.5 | 6.47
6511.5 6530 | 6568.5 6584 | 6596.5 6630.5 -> 0.8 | 6.63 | 6.21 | 6.5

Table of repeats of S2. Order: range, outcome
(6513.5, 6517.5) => 6.69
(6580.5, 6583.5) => 6.34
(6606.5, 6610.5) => 6.49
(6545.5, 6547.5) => 6.41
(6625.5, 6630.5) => 6.6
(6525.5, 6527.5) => 6.63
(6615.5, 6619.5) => 6.46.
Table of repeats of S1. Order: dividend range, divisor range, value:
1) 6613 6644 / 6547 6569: 1.17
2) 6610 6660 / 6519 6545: 1.02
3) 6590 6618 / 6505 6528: 1.00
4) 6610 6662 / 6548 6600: 1.09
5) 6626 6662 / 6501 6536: 1.02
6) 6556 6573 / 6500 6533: 0.83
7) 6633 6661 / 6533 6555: 1.04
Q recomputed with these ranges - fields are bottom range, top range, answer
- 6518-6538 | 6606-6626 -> 1.01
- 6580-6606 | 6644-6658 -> 1.02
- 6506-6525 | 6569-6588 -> 0.97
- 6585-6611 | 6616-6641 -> 1.02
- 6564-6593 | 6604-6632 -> 1.09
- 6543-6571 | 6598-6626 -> 1.13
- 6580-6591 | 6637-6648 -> 1.03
